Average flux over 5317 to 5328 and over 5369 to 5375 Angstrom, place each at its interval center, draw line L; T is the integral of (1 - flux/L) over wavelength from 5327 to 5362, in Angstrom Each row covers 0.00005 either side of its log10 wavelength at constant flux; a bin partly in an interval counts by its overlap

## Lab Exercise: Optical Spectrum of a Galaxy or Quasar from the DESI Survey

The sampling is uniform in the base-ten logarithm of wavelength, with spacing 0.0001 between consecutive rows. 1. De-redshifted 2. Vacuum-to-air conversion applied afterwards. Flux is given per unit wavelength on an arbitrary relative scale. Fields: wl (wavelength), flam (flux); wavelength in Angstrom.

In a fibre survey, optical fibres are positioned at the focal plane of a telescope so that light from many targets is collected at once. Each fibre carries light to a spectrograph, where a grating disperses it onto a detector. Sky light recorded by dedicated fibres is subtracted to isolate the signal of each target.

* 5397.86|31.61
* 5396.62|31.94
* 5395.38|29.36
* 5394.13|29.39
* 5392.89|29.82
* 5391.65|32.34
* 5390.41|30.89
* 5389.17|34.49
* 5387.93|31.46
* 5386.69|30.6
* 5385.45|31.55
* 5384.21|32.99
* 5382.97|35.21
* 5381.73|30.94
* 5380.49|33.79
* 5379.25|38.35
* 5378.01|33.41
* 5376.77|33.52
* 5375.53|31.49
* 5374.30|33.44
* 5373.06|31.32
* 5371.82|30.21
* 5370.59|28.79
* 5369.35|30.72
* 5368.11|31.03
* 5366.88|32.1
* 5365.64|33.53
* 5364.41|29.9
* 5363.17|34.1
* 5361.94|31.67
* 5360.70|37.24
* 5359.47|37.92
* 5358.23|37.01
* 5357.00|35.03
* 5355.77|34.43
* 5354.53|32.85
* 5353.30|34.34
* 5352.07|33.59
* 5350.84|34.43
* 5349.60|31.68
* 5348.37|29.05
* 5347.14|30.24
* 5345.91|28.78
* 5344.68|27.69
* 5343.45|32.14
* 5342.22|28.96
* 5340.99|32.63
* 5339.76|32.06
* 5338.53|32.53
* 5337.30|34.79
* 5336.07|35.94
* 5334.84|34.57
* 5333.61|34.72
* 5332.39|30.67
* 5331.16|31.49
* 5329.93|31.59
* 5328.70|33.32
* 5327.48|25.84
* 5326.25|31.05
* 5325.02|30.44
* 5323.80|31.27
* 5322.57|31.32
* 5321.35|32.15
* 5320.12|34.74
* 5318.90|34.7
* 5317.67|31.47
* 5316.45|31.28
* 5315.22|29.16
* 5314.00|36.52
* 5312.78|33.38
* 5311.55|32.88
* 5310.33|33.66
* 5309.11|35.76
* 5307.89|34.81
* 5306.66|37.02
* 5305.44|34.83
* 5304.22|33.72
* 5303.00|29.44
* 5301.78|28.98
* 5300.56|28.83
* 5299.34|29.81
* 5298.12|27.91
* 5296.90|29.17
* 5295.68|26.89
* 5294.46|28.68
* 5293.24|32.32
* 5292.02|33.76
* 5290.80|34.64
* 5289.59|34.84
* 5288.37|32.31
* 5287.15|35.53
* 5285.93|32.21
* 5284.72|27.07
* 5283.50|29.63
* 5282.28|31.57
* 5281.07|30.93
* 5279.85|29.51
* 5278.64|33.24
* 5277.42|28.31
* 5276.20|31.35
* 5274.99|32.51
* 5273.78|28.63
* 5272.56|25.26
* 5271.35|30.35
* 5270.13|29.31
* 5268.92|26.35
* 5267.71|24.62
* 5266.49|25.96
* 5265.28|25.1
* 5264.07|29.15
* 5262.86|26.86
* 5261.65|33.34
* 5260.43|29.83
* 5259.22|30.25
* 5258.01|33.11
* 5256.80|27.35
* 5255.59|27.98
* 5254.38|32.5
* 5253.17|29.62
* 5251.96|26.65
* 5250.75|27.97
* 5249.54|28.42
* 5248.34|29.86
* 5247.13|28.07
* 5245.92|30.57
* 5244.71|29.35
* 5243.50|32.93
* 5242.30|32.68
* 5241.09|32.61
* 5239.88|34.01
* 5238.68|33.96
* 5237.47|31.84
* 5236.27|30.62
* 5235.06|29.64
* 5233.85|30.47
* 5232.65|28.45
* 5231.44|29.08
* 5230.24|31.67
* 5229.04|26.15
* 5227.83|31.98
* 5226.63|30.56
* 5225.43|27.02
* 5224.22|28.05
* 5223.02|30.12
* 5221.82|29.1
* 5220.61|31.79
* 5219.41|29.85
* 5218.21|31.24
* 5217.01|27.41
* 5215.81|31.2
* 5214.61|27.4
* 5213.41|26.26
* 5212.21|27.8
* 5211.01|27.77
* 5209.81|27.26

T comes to -1.64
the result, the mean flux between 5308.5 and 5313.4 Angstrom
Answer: 33.9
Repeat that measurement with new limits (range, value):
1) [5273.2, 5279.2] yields 30.8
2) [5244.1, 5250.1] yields 29.3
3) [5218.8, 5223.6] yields 30.2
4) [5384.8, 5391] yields 31.8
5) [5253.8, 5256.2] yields 30.2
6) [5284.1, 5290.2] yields 32.4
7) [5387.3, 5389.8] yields 33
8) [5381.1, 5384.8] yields 33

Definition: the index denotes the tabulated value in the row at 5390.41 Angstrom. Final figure 30.89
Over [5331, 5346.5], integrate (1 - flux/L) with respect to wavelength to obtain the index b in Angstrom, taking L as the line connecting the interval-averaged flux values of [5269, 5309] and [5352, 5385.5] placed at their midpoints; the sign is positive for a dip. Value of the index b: 0.2 Angstrom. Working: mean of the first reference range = 31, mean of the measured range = 32.1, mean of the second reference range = 33.3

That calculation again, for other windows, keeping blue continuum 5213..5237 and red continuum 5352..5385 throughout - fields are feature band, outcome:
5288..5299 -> 0.1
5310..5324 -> -0.4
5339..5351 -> 0.7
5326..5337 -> 0.0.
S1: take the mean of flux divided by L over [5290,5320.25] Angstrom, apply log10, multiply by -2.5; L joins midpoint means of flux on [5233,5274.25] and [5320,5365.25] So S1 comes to -0.03 mag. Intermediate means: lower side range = 29.6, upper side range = 32.5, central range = 32.2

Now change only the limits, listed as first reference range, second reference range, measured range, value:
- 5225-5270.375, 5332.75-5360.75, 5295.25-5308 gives 0.02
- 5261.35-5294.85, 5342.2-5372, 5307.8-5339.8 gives -0.04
